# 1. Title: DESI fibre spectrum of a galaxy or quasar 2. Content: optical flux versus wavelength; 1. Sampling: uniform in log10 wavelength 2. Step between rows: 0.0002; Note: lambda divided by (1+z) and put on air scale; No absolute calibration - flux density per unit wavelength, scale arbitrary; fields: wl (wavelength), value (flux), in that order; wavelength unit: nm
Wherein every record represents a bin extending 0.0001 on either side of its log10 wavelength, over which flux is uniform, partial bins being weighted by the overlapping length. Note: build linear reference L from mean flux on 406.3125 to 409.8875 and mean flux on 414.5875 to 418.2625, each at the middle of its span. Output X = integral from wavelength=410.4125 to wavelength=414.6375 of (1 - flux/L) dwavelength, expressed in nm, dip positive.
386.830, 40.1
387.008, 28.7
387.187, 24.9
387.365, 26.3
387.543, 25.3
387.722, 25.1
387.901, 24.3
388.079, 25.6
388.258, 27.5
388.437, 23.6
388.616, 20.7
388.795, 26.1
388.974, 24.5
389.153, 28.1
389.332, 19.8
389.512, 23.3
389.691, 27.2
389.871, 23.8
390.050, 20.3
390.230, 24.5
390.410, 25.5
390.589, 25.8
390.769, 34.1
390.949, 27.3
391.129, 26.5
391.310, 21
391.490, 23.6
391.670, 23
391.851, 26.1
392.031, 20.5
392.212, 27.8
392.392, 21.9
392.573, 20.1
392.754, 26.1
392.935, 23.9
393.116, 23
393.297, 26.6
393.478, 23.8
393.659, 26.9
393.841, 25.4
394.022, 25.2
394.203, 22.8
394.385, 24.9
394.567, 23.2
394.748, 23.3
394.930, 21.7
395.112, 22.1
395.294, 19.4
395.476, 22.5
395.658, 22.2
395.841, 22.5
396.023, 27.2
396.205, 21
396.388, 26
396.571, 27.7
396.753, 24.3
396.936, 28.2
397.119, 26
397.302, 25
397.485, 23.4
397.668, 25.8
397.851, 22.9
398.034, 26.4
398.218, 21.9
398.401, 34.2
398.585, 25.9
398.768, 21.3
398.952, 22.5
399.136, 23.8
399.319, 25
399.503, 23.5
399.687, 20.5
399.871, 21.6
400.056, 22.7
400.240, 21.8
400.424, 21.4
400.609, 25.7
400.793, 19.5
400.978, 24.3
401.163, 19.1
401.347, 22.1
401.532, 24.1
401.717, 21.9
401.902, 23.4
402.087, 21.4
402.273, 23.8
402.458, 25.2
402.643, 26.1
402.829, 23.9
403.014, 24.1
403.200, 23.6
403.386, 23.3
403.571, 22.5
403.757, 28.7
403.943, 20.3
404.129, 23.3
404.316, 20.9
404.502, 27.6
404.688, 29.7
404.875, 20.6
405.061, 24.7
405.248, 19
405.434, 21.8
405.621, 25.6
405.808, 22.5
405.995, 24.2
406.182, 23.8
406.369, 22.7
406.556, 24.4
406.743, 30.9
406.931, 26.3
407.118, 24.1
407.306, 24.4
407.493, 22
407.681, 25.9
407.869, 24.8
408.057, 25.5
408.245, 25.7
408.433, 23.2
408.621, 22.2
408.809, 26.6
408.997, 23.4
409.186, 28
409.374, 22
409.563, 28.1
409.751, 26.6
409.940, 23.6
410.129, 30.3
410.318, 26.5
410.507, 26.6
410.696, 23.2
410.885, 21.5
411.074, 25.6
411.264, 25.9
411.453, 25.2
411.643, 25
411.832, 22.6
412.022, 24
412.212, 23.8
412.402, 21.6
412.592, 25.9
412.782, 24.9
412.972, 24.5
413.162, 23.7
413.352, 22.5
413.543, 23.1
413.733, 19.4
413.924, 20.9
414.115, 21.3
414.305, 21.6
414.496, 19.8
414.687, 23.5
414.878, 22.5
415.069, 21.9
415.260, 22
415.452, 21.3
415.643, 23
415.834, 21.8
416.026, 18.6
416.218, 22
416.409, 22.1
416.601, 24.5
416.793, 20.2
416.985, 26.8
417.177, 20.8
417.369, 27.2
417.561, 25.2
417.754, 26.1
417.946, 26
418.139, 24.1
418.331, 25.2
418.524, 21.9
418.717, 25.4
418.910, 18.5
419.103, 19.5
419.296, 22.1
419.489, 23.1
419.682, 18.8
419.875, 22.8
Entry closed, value 0.14 nm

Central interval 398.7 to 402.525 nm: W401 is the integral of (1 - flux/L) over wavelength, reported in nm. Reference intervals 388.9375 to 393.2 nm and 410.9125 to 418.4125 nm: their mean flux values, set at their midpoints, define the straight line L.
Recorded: 0.22 nm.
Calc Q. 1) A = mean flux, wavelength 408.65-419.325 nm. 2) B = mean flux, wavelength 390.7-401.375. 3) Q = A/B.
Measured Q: 0.98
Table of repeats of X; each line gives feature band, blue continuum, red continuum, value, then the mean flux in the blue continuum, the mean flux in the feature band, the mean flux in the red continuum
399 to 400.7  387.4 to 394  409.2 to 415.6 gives 0.098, 24.7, 22.9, 23.7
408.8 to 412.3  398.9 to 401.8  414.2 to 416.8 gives -0.494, 22.5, 25.1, 21.8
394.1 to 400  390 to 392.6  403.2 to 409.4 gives 0.125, 24.7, 24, 24.3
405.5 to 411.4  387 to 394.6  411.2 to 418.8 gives -0.357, 24.7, 25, 23.2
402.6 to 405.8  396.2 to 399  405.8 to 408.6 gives 0.141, 25.3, 23.8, 24.7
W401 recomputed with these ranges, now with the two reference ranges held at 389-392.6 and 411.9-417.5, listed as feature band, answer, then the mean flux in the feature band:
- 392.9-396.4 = 0.09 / 23.6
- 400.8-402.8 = 0.06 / 23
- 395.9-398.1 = -0.11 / 25.3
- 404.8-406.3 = 0.04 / 22.8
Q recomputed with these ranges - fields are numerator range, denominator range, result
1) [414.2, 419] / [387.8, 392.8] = 0.93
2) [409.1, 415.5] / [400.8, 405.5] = 1.02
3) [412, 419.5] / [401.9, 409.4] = 0.94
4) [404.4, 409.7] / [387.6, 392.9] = 1.00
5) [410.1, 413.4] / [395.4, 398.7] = 0.98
